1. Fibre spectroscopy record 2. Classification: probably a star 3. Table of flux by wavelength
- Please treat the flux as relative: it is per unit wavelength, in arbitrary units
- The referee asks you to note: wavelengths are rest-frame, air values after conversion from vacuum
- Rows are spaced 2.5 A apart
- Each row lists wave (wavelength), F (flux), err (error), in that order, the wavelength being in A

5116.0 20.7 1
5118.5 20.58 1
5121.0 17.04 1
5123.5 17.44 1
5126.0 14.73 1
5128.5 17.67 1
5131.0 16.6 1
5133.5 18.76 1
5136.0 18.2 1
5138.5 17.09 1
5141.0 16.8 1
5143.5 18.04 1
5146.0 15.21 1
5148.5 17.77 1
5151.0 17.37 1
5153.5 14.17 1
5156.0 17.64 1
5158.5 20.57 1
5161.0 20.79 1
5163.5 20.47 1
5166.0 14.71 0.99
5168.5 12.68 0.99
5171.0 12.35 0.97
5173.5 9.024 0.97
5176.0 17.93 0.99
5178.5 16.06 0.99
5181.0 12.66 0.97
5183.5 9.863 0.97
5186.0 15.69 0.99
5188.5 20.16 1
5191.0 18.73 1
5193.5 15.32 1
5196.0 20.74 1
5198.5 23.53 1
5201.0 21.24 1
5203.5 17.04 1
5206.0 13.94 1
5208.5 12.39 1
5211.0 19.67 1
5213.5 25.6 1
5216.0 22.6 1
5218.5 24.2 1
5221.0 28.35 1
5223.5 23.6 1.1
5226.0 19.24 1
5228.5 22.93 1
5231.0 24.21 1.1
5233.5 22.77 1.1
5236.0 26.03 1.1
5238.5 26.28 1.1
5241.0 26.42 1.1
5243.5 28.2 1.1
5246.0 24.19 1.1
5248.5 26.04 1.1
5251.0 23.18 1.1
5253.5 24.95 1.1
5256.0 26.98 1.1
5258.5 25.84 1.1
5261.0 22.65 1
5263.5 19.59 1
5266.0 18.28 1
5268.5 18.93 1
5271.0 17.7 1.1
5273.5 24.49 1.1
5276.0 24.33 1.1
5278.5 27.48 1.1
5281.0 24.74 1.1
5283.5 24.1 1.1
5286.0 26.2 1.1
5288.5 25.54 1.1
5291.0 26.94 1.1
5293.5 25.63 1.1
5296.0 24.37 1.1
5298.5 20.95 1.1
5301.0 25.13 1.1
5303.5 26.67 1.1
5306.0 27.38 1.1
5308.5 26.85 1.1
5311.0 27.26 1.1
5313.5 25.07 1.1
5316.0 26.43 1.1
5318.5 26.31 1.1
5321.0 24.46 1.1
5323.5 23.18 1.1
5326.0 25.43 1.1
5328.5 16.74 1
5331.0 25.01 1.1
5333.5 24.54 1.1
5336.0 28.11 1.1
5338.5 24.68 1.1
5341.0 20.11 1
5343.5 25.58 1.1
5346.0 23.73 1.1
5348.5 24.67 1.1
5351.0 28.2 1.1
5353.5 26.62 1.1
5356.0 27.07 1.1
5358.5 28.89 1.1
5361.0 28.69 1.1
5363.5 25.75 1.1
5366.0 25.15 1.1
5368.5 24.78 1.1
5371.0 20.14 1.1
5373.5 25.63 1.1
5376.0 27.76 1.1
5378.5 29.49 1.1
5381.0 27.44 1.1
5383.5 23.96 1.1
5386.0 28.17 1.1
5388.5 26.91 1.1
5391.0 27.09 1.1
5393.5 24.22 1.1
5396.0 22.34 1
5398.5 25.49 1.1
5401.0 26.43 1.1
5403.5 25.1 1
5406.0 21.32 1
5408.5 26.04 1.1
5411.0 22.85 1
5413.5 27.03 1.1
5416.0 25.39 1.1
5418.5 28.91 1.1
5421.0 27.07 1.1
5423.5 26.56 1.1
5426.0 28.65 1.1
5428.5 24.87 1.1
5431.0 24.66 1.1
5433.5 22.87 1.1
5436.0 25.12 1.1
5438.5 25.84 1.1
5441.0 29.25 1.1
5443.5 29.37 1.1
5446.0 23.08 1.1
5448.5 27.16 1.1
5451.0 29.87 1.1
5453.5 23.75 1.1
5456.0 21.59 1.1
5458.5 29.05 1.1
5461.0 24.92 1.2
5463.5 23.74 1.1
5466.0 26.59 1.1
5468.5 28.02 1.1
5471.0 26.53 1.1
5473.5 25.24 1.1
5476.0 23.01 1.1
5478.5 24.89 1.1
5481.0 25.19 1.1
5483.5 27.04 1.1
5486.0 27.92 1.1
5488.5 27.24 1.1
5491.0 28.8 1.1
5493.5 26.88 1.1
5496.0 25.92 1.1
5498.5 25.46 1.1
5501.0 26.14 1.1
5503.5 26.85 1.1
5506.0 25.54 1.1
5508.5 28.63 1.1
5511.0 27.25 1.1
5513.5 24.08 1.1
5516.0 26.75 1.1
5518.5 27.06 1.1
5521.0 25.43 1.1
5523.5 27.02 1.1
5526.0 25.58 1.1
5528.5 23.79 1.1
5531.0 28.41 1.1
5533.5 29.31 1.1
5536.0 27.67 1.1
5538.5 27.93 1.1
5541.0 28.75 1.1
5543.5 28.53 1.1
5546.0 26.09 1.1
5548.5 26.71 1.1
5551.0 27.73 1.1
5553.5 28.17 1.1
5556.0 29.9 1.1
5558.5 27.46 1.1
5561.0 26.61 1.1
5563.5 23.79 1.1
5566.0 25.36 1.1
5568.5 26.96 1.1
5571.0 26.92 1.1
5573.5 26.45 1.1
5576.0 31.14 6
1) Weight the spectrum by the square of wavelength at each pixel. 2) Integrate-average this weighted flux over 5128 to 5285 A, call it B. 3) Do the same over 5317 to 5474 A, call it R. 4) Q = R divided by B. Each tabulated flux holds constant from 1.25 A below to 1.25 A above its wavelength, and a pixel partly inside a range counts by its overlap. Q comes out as 1.37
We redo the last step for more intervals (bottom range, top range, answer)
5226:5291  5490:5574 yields 1.24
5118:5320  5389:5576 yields 1.38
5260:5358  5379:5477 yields 1.10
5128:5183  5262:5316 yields 1.56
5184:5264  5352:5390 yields 1.26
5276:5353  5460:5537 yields 1.13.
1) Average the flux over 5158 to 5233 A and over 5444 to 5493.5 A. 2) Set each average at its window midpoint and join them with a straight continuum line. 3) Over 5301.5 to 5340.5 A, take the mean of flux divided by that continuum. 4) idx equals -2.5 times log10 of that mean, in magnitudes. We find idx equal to -0.14 mag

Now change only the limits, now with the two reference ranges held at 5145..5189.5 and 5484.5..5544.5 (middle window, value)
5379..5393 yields -0.17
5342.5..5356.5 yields -0.19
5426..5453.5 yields -0.07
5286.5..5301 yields -0.24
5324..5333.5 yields -0.09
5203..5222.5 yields -0.19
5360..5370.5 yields -0.16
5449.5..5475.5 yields -0.02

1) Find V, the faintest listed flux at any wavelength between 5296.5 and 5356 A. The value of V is 16.74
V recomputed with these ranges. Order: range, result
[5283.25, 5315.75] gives 20.95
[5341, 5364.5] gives 20.11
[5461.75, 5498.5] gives 23.01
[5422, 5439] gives 22.87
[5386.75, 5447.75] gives 21.32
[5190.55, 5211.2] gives 12.39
